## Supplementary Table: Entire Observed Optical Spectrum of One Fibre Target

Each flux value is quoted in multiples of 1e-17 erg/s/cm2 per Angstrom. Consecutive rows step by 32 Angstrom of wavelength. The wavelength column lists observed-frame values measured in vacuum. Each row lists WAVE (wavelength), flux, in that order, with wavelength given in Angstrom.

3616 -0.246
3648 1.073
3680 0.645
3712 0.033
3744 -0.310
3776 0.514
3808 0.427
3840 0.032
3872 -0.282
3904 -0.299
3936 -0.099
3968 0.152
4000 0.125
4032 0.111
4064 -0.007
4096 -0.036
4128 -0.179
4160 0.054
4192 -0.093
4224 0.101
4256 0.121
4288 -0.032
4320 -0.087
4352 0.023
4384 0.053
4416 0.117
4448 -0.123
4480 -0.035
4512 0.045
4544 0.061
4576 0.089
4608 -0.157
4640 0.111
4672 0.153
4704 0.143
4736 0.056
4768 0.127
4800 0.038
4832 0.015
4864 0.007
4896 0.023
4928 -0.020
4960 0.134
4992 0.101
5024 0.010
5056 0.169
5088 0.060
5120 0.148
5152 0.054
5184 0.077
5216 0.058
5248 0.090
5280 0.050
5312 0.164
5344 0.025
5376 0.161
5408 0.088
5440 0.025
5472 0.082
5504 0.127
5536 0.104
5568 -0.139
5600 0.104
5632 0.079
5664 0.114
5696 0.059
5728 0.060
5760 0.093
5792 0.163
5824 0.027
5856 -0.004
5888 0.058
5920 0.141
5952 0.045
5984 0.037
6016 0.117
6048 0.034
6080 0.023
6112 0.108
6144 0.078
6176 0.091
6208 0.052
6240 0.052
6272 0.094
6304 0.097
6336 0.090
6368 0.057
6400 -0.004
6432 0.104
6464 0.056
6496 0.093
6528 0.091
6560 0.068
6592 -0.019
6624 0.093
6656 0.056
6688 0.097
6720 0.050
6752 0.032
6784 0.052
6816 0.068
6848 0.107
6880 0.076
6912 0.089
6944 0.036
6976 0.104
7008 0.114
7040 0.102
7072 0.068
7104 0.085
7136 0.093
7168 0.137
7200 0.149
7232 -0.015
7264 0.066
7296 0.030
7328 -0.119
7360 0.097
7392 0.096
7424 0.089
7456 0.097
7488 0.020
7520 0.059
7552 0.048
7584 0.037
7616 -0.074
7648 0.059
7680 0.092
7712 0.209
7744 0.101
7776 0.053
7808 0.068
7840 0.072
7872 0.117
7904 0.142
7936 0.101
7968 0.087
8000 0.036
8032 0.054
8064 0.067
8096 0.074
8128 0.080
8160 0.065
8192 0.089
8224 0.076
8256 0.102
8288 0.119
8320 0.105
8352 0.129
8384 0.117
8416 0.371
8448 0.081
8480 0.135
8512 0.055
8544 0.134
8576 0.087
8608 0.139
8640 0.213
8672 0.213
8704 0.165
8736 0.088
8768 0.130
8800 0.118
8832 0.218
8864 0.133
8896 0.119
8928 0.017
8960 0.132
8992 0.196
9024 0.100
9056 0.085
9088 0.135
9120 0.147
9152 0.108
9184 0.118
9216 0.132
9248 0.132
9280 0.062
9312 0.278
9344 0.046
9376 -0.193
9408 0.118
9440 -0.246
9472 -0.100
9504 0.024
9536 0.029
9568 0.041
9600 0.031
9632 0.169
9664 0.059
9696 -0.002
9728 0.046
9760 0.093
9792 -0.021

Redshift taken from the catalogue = 1.257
